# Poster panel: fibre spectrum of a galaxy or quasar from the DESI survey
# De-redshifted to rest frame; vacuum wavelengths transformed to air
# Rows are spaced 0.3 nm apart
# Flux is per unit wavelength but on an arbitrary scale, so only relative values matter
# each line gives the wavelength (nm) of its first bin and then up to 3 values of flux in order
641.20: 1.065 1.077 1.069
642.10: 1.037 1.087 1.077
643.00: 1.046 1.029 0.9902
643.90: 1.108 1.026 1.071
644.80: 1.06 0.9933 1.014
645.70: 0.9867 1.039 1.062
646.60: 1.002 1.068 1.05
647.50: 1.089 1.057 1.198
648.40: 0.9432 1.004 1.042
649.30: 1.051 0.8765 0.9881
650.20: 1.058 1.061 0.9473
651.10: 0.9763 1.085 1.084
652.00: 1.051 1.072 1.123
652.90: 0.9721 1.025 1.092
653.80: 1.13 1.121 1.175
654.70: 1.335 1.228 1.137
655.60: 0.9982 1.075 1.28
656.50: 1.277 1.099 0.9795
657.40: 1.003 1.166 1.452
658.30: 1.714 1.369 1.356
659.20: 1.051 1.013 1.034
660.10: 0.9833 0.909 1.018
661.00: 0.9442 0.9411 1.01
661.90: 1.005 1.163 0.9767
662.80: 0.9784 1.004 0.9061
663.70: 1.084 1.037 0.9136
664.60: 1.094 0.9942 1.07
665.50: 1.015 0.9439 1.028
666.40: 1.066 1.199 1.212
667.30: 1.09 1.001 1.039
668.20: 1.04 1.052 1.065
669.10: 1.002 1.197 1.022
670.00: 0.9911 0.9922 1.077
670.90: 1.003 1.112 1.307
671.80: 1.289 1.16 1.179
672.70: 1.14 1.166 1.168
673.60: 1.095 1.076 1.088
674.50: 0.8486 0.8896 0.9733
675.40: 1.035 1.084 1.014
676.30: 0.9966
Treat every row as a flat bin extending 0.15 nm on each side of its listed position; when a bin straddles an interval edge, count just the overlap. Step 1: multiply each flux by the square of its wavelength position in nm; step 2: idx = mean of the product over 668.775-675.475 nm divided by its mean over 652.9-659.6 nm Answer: 0.96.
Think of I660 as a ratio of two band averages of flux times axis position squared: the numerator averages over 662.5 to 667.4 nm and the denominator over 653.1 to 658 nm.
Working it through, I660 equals 0.9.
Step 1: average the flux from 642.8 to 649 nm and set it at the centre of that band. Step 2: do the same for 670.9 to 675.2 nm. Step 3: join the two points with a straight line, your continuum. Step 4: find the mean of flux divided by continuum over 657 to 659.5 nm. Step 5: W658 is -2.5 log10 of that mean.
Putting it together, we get -0.17 mag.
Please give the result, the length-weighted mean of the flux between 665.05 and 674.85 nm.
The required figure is 1.08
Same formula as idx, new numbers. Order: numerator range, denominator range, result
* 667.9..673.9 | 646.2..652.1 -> 1.14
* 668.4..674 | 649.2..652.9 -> 1.15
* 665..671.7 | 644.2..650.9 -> 1.11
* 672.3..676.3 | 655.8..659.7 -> 0.91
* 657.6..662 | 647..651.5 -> 1.14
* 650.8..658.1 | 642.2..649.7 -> 1.10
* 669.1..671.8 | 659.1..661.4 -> 1.14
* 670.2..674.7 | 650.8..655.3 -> 1.07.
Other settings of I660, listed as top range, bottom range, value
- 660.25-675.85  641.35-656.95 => 1.04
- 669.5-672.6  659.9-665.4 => 1.14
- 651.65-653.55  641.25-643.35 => 1.03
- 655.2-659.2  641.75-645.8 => 1.22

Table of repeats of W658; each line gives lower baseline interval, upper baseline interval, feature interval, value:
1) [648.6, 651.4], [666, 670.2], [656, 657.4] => -0.11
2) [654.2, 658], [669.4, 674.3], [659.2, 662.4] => 0.14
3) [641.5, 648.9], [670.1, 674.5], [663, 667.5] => 0.06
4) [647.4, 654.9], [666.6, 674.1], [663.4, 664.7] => 0.08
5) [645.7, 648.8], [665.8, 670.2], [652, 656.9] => -0.08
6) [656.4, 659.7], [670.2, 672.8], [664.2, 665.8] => 0.17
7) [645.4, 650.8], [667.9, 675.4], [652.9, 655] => -0.10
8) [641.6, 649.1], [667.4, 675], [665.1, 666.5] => 0.05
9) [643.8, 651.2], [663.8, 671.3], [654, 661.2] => -0.11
